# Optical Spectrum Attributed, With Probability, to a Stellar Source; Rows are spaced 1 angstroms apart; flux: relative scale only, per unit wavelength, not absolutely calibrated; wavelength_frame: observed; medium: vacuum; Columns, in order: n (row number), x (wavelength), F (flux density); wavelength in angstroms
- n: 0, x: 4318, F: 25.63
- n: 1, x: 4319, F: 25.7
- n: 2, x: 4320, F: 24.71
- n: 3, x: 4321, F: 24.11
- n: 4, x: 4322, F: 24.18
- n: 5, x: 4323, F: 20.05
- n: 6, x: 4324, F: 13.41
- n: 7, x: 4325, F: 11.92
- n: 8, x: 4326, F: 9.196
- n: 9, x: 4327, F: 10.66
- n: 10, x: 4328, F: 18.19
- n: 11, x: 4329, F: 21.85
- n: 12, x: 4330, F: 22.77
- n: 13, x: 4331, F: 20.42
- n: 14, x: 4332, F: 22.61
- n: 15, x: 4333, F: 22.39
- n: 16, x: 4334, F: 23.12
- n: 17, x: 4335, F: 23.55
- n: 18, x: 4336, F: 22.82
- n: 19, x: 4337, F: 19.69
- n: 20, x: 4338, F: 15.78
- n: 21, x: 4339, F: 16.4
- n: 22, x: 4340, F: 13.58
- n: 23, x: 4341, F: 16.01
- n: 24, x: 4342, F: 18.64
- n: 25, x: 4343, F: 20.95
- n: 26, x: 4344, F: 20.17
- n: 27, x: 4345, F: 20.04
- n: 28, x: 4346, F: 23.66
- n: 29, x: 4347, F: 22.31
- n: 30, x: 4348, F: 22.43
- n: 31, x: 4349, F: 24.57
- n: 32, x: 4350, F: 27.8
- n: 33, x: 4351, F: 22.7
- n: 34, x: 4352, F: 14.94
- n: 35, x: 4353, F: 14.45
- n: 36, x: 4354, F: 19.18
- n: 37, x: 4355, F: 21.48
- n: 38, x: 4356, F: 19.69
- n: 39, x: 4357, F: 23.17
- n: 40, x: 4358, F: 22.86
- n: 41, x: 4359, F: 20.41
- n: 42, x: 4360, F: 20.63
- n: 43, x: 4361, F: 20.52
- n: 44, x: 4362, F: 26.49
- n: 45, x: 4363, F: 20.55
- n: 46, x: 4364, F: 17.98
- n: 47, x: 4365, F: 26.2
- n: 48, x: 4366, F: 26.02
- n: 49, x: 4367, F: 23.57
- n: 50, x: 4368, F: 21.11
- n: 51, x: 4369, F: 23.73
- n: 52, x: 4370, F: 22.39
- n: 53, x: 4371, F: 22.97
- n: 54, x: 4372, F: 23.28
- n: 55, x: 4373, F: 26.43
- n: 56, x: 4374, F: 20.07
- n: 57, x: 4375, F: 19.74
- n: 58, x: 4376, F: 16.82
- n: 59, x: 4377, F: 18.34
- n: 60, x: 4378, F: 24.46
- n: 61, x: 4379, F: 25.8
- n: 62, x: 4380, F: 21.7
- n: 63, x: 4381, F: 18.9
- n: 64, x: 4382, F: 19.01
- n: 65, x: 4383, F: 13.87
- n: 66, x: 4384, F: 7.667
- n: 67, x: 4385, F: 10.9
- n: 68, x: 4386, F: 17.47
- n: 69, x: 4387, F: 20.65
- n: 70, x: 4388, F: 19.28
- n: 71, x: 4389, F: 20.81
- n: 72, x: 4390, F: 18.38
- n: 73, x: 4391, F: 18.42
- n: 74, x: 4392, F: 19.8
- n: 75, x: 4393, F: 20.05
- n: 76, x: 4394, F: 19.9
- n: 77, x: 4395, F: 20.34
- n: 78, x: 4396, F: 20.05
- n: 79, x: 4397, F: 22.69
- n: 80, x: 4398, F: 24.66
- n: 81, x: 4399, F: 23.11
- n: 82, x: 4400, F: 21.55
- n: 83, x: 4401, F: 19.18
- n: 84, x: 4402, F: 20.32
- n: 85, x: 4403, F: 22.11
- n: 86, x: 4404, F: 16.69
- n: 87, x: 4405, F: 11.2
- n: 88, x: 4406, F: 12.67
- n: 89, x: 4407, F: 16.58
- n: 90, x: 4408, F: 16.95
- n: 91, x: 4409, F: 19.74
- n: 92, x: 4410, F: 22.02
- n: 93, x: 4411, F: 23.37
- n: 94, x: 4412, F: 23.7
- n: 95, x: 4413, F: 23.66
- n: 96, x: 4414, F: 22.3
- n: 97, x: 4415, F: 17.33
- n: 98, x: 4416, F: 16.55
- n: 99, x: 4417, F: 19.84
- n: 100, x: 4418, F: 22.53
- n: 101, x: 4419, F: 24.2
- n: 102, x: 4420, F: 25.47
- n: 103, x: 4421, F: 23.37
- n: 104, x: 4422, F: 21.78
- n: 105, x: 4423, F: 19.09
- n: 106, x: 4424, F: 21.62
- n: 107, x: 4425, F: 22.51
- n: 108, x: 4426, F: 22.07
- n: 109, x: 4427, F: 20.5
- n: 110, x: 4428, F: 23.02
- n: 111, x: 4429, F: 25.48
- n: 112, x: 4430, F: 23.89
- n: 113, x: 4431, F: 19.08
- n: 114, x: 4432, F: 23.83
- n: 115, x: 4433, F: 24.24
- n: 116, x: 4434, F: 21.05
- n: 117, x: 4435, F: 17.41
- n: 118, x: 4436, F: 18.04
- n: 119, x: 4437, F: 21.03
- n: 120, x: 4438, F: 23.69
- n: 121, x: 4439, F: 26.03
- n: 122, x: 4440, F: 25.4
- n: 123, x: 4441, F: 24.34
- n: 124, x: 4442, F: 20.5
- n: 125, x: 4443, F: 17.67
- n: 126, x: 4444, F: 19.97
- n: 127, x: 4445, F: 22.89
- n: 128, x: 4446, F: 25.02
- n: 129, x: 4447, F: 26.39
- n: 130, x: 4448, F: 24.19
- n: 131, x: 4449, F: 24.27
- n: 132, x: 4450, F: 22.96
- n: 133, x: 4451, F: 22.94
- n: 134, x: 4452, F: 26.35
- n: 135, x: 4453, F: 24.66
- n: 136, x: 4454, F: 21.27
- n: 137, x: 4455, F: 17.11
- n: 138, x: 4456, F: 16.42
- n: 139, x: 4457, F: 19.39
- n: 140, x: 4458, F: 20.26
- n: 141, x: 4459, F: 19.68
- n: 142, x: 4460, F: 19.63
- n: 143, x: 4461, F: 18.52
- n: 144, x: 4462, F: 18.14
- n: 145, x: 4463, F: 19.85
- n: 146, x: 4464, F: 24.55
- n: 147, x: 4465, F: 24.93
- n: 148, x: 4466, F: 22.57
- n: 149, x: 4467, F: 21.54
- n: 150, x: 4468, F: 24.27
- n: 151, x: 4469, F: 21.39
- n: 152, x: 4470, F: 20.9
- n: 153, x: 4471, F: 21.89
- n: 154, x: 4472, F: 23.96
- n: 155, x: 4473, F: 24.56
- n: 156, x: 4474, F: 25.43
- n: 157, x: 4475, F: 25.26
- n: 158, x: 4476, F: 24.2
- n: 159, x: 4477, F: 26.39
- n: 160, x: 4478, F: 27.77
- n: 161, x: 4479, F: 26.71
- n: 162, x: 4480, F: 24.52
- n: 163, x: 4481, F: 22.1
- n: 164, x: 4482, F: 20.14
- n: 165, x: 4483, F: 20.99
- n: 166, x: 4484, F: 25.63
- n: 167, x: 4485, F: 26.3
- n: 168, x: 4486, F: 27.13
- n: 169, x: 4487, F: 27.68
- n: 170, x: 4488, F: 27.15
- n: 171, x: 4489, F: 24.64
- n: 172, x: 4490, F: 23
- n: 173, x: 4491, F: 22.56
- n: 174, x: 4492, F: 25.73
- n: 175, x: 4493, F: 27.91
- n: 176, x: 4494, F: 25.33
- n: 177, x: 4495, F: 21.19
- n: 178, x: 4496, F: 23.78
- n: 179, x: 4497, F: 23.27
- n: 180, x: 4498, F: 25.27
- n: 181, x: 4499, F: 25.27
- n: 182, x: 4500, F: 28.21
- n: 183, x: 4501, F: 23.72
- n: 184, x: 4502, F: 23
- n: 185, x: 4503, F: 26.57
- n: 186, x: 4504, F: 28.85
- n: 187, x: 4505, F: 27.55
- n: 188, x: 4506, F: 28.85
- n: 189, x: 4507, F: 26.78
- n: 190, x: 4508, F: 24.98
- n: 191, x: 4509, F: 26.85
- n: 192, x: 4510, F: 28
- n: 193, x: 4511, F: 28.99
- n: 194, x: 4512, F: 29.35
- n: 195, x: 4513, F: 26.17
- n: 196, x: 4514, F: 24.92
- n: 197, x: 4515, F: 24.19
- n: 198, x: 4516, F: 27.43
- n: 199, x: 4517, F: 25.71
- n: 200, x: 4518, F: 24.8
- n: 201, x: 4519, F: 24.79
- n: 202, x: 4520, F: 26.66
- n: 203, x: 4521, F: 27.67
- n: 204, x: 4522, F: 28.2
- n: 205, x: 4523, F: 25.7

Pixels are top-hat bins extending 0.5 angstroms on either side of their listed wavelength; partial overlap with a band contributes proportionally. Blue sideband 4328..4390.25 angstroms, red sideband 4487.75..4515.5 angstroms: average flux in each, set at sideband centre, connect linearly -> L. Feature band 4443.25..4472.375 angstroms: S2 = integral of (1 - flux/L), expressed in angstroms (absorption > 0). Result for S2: 2.8 angstroms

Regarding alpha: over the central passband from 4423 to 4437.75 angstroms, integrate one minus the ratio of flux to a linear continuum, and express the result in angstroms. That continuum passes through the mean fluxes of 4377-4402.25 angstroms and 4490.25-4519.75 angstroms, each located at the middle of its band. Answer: 0.1 angstroms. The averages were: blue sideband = 19.5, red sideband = 25.8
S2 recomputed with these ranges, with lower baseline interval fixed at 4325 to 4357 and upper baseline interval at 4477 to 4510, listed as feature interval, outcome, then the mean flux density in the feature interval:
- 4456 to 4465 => 1.51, 20.1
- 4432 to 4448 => 0.69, 22.4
